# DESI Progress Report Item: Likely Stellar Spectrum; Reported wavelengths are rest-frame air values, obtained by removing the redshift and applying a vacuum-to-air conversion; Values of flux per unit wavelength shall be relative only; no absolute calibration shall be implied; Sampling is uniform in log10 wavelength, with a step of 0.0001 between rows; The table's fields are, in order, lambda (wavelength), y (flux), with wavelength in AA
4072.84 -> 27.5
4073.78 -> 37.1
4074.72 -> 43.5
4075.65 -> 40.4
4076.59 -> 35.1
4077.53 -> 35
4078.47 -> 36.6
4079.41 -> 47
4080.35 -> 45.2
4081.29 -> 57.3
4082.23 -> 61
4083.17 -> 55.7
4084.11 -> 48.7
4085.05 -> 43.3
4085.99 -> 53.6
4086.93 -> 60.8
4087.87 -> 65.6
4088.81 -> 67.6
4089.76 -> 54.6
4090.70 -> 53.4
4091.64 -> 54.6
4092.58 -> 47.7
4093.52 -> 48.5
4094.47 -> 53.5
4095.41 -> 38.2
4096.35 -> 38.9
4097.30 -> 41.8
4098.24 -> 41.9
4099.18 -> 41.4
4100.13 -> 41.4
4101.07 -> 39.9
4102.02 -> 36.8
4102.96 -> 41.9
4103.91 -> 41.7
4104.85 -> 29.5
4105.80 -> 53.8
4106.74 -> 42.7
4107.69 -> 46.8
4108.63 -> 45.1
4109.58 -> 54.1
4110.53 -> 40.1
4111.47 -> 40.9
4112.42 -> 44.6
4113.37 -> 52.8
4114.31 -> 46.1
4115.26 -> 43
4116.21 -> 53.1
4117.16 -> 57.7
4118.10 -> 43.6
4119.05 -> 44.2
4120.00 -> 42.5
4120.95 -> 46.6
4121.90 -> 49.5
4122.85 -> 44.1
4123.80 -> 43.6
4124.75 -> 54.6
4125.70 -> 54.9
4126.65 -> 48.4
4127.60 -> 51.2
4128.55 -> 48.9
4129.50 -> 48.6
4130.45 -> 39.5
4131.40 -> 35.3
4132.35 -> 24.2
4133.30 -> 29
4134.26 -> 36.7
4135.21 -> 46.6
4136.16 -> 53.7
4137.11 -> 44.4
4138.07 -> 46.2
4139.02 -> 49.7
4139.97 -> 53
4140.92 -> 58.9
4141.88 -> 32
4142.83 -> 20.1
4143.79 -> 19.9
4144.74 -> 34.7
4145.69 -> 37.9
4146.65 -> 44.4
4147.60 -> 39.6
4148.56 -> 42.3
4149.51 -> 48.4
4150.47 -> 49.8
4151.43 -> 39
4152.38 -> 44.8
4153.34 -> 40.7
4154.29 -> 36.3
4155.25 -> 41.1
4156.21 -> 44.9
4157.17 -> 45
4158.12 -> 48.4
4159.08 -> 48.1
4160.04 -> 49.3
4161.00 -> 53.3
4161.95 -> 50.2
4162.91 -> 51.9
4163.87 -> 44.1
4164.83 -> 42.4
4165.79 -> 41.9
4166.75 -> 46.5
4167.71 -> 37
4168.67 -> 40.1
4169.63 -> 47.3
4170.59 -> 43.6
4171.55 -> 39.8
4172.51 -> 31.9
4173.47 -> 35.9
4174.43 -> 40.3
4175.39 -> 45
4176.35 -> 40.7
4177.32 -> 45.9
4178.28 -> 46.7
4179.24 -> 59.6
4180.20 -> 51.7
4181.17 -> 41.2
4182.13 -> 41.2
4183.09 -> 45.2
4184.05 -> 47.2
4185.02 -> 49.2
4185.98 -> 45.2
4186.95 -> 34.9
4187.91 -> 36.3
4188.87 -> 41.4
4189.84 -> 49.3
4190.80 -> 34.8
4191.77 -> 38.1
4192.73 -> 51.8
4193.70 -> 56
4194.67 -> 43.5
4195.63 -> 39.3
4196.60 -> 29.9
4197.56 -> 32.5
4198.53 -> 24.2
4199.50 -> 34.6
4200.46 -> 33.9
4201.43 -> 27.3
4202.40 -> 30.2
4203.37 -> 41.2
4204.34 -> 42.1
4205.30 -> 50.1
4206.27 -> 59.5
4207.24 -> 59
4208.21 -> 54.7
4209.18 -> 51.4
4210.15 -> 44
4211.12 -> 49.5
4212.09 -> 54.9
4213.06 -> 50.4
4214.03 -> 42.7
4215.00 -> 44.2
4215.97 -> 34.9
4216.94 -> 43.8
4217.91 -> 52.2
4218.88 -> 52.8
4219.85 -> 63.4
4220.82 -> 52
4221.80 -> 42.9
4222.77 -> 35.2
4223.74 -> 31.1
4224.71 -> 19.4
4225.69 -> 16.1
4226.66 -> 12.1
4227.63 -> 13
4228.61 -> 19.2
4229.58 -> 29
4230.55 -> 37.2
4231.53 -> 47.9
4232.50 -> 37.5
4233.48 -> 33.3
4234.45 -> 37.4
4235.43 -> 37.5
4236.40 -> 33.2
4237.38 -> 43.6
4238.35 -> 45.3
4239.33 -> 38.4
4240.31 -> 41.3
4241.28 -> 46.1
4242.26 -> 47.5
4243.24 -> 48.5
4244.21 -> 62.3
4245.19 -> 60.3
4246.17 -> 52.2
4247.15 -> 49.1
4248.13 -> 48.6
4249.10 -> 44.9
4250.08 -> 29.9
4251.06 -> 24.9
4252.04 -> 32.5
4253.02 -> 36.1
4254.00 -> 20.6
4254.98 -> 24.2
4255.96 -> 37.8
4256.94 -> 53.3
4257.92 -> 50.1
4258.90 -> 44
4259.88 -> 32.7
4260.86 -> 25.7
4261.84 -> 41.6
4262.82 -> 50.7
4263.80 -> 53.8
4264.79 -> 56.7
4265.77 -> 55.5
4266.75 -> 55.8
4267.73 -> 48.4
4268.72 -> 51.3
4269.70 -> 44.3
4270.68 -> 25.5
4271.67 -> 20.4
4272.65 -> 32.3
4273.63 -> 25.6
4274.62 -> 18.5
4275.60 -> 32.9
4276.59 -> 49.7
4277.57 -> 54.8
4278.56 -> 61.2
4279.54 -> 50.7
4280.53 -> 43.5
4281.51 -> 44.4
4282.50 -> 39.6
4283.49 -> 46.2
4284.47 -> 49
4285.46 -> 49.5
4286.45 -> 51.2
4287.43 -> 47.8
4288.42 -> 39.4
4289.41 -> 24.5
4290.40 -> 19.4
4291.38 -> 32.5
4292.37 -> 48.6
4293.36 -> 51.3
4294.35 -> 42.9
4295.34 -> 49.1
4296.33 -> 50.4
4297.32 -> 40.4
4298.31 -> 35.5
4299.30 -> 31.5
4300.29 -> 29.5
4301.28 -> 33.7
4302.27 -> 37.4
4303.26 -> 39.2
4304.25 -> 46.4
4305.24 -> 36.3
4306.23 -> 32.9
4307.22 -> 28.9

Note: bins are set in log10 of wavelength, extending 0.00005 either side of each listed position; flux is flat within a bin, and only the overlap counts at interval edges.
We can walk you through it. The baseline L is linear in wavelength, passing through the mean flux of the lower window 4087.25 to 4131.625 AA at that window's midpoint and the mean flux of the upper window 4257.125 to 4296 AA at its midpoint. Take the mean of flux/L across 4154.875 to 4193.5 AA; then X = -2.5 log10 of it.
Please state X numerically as 0.02 mag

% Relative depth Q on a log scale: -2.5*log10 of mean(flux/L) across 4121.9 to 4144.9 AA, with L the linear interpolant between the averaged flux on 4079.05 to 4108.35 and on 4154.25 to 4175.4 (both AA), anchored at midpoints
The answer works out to 0.08 mag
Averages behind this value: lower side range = 48.2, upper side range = 43.8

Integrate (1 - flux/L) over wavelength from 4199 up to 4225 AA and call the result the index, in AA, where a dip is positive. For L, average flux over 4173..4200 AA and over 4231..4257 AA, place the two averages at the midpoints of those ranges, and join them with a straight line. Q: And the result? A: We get -1.77 AA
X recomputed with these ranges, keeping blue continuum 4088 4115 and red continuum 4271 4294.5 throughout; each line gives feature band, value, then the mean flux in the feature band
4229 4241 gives 0.09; 38.5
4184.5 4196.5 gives 0.01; 42.9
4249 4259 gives 0.16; 35.6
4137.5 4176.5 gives 0.04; 42.6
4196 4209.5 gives 0.06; 40.6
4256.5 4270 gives -0.16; 47.5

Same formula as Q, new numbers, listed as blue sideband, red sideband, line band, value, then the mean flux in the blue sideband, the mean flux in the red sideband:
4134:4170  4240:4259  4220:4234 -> 0.34 mag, 43.5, 42.7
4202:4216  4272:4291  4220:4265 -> 0.15 mag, 47.8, 40.9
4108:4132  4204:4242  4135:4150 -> 0.09 mag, 46.8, 41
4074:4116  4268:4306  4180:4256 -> 0.05 mag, 46.6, 40.2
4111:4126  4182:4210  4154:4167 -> -0.03 mag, 47.5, 42.2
